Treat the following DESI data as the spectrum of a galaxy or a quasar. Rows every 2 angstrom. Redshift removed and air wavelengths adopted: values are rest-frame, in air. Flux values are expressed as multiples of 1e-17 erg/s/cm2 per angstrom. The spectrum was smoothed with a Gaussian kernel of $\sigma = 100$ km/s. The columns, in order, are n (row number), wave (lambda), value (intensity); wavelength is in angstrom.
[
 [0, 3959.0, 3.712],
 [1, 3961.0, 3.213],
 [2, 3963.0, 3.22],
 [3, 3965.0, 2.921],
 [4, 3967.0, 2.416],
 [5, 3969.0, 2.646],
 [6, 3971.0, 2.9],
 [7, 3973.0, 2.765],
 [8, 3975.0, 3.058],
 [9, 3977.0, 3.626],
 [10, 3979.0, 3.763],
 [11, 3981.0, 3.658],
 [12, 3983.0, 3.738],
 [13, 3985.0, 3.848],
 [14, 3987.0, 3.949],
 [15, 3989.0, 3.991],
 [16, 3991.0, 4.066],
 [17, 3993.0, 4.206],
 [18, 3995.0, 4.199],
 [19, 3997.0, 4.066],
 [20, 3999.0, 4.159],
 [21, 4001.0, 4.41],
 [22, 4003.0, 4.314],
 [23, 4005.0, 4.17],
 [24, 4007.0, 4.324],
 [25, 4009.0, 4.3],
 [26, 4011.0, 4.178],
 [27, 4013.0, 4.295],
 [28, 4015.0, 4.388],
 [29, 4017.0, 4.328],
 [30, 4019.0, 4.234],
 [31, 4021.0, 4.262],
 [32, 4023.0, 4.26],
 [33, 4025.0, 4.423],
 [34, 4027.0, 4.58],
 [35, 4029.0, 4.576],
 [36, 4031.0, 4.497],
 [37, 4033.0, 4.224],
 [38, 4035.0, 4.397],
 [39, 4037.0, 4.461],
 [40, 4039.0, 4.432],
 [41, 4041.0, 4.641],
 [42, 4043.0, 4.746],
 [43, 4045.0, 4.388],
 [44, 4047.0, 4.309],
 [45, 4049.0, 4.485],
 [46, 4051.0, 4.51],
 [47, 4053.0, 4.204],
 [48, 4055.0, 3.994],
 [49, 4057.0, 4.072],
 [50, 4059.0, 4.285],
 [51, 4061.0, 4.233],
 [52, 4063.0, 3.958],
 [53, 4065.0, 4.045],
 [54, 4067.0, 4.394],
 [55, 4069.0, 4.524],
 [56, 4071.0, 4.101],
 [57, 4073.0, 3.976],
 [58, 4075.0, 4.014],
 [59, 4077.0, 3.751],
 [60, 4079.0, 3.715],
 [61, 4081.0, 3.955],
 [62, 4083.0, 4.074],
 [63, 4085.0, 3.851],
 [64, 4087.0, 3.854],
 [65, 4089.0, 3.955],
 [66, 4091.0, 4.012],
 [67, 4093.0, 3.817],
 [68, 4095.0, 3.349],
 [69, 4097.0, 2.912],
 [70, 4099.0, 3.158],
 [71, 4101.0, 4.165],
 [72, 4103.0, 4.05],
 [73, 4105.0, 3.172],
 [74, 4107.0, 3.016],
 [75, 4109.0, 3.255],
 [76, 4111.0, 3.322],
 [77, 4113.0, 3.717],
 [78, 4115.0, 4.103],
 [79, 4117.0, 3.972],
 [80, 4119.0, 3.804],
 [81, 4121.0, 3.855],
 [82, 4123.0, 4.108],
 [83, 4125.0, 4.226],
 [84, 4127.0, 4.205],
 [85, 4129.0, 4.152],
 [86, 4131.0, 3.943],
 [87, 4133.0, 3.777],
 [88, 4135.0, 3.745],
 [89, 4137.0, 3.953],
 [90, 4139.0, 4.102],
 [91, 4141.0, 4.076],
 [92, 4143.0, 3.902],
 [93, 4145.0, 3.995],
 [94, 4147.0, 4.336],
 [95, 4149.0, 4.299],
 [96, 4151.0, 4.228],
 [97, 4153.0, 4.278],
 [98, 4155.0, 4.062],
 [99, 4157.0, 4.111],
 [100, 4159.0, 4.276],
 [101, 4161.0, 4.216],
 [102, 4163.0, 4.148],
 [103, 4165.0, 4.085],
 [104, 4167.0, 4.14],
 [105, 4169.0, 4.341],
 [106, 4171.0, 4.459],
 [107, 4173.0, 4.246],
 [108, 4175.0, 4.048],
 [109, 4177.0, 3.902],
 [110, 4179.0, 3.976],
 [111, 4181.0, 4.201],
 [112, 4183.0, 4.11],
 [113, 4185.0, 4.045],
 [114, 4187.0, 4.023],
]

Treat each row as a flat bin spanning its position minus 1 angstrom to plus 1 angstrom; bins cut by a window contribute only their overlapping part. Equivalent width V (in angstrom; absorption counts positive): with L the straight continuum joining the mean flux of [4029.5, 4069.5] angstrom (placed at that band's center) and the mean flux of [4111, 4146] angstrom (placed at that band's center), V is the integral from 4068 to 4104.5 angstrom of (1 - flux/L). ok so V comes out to 2.88 angstrom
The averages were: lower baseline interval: 4.34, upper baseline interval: 3.96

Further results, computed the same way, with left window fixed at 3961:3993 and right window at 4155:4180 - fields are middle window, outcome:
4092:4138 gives 2.56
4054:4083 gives -2.42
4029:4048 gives -4.29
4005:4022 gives -3.57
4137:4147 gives 0.03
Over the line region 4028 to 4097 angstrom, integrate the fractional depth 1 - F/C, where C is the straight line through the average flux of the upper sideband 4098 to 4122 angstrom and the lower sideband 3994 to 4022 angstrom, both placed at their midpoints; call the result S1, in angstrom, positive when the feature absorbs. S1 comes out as -3.9 angstrom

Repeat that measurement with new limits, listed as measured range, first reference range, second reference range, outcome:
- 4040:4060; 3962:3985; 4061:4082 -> -2.6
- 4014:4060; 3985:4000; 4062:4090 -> -3.8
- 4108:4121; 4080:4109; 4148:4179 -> 0.3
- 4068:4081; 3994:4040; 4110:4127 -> 0.3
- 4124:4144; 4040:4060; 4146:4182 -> 1.1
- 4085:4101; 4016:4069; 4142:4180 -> 2.4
